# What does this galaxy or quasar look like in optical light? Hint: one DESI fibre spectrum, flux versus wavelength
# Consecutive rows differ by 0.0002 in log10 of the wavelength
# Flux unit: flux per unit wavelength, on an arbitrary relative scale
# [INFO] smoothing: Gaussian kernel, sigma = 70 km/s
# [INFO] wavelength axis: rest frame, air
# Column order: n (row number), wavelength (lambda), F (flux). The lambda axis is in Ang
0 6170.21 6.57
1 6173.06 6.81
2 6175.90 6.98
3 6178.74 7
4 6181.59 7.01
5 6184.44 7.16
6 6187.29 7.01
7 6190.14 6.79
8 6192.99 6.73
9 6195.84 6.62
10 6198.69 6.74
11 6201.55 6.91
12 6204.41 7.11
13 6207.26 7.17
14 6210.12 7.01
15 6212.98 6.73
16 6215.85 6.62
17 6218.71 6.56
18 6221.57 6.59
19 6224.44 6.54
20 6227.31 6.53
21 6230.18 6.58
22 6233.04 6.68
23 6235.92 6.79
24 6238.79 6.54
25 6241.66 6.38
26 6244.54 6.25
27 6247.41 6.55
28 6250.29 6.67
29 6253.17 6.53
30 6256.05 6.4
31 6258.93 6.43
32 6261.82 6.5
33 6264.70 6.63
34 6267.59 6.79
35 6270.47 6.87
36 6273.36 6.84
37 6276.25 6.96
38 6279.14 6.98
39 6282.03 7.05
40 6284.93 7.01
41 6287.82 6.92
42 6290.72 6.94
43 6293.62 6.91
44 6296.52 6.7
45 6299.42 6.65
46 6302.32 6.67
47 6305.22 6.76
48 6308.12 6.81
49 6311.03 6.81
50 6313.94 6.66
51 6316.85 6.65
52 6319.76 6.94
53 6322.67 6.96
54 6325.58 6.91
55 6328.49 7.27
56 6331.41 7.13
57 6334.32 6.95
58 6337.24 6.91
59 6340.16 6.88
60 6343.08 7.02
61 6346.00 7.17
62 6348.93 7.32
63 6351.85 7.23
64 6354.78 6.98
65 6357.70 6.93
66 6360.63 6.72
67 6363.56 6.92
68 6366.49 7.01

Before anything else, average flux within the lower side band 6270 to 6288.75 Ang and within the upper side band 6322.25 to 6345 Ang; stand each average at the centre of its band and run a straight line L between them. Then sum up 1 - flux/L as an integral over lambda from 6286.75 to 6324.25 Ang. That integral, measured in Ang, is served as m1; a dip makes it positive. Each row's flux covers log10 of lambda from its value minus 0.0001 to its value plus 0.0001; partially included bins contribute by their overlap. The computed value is 0.98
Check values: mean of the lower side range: 6.95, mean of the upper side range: 7.01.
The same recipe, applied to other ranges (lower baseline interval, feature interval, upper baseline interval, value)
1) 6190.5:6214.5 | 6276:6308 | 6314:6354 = 0.5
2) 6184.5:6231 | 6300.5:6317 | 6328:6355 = 0.7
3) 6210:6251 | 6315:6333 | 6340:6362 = -0.1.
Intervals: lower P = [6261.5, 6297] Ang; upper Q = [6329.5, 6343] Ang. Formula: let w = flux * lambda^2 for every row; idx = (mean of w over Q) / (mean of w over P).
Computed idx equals 1.03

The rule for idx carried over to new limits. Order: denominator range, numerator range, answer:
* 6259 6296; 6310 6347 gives 1.03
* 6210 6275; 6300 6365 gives 1.08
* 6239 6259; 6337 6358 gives 1.13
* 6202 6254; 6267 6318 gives 1.05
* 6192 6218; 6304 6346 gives 1.05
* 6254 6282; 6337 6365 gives 1.07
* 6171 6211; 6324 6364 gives 1.07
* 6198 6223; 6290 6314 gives 1.02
